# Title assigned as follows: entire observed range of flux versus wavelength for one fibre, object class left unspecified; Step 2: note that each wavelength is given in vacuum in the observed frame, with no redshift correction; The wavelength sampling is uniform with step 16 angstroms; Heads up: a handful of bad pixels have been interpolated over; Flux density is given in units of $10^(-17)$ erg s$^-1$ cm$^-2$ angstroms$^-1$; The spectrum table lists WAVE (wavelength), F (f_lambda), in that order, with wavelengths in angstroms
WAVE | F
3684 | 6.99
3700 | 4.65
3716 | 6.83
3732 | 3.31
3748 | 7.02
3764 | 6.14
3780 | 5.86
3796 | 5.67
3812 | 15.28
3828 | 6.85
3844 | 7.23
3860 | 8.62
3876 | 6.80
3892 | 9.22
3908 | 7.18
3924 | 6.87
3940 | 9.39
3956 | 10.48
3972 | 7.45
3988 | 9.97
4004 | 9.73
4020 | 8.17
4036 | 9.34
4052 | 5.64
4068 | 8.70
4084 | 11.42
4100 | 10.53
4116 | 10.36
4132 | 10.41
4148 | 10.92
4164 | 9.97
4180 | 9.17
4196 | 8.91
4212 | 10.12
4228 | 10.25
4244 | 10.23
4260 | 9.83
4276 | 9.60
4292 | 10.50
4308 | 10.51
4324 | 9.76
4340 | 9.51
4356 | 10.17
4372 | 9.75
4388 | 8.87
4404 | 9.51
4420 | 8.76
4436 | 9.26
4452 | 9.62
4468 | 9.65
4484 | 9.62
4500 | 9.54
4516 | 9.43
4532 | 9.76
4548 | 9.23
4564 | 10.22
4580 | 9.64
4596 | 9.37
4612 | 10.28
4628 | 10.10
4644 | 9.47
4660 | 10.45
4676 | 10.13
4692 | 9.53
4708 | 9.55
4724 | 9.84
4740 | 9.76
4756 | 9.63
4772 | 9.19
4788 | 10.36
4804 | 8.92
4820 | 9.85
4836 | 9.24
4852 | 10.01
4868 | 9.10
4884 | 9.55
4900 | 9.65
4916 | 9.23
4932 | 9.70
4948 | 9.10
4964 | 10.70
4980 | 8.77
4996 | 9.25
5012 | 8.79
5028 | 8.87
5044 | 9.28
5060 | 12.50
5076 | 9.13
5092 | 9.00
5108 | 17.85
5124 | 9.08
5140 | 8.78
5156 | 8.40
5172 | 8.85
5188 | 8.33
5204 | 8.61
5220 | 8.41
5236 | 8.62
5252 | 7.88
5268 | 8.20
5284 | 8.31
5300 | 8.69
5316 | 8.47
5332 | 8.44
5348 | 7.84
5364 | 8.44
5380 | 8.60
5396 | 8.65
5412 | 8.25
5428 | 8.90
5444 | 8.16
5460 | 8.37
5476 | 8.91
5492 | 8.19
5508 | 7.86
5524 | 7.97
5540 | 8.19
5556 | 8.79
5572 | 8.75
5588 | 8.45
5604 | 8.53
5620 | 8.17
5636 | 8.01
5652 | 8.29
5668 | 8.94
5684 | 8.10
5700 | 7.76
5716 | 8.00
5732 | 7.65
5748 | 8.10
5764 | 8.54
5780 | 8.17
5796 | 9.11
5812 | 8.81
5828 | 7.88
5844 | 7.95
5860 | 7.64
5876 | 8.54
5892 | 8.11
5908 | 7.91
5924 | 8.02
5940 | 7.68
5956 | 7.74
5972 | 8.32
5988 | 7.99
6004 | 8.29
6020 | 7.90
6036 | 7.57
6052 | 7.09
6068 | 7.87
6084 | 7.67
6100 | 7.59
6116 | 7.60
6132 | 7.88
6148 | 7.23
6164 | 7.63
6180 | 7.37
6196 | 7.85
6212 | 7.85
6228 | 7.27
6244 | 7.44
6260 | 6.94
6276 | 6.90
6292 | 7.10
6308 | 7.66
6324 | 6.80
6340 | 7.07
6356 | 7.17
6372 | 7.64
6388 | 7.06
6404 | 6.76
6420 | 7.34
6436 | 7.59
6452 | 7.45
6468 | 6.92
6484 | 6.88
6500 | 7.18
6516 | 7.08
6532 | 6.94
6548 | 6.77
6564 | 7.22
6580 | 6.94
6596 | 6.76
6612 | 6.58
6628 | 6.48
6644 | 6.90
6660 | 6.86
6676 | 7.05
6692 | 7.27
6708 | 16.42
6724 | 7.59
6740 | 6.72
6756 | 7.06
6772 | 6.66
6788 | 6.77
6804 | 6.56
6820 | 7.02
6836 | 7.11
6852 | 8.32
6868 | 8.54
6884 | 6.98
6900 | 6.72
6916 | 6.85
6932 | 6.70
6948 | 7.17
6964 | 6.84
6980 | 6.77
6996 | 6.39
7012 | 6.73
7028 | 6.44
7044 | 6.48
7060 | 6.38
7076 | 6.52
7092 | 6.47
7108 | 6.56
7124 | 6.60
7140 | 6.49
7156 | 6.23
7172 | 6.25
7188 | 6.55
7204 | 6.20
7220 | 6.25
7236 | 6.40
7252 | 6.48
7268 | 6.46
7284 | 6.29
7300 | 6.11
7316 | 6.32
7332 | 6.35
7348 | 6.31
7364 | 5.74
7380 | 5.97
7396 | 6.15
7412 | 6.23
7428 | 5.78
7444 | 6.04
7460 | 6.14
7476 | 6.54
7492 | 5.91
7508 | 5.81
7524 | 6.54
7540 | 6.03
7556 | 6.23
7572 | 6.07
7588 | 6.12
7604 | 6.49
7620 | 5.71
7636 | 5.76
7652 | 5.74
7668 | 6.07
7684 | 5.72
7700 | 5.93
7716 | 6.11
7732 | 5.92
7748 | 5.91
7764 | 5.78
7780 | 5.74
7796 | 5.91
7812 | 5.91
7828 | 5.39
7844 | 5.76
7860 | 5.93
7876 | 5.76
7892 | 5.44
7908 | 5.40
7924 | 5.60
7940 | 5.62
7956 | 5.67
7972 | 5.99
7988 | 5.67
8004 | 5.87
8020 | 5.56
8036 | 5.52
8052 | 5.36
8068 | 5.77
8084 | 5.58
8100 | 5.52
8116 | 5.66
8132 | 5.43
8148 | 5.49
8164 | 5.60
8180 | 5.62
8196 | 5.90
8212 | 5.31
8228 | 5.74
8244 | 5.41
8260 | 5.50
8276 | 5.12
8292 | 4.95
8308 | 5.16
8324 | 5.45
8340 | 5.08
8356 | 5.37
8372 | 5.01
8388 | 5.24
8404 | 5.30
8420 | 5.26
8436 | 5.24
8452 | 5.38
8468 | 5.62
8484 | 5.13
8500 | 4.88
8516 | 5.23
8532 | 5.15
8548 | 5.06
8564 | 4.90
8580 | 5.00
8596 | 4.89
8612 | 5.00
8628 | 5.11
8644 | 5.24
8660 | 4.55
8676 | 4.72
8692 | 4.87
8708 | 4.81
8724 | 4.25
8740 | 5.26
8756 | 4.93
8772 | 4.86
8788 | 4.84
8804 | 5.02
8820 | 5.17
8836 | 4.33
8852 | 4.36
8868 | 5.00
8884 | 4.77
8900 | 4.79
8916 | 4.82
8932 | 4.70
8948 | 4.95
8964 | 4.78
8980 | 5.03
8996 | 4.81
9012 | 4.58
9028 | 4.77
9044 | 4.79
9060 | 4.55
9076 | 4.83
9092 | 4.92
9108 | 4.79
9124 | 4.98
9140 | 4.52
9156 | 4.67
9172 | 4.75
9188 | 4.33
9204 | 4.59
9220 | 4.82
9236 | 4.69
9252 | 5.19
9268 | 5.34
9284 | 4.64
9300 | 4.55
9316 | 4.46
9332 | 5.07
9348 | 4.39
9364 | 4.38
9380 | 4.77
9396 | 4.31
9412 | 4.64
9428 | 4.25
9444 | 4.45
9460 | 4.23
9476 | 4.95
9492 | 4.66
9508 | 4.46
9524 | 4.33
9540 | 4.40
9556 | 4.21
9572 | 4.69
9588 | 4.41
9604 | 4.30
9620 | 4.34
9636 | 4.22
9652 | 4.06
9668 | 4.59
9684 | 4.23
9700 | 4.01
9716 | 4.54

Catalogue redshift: 0.021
